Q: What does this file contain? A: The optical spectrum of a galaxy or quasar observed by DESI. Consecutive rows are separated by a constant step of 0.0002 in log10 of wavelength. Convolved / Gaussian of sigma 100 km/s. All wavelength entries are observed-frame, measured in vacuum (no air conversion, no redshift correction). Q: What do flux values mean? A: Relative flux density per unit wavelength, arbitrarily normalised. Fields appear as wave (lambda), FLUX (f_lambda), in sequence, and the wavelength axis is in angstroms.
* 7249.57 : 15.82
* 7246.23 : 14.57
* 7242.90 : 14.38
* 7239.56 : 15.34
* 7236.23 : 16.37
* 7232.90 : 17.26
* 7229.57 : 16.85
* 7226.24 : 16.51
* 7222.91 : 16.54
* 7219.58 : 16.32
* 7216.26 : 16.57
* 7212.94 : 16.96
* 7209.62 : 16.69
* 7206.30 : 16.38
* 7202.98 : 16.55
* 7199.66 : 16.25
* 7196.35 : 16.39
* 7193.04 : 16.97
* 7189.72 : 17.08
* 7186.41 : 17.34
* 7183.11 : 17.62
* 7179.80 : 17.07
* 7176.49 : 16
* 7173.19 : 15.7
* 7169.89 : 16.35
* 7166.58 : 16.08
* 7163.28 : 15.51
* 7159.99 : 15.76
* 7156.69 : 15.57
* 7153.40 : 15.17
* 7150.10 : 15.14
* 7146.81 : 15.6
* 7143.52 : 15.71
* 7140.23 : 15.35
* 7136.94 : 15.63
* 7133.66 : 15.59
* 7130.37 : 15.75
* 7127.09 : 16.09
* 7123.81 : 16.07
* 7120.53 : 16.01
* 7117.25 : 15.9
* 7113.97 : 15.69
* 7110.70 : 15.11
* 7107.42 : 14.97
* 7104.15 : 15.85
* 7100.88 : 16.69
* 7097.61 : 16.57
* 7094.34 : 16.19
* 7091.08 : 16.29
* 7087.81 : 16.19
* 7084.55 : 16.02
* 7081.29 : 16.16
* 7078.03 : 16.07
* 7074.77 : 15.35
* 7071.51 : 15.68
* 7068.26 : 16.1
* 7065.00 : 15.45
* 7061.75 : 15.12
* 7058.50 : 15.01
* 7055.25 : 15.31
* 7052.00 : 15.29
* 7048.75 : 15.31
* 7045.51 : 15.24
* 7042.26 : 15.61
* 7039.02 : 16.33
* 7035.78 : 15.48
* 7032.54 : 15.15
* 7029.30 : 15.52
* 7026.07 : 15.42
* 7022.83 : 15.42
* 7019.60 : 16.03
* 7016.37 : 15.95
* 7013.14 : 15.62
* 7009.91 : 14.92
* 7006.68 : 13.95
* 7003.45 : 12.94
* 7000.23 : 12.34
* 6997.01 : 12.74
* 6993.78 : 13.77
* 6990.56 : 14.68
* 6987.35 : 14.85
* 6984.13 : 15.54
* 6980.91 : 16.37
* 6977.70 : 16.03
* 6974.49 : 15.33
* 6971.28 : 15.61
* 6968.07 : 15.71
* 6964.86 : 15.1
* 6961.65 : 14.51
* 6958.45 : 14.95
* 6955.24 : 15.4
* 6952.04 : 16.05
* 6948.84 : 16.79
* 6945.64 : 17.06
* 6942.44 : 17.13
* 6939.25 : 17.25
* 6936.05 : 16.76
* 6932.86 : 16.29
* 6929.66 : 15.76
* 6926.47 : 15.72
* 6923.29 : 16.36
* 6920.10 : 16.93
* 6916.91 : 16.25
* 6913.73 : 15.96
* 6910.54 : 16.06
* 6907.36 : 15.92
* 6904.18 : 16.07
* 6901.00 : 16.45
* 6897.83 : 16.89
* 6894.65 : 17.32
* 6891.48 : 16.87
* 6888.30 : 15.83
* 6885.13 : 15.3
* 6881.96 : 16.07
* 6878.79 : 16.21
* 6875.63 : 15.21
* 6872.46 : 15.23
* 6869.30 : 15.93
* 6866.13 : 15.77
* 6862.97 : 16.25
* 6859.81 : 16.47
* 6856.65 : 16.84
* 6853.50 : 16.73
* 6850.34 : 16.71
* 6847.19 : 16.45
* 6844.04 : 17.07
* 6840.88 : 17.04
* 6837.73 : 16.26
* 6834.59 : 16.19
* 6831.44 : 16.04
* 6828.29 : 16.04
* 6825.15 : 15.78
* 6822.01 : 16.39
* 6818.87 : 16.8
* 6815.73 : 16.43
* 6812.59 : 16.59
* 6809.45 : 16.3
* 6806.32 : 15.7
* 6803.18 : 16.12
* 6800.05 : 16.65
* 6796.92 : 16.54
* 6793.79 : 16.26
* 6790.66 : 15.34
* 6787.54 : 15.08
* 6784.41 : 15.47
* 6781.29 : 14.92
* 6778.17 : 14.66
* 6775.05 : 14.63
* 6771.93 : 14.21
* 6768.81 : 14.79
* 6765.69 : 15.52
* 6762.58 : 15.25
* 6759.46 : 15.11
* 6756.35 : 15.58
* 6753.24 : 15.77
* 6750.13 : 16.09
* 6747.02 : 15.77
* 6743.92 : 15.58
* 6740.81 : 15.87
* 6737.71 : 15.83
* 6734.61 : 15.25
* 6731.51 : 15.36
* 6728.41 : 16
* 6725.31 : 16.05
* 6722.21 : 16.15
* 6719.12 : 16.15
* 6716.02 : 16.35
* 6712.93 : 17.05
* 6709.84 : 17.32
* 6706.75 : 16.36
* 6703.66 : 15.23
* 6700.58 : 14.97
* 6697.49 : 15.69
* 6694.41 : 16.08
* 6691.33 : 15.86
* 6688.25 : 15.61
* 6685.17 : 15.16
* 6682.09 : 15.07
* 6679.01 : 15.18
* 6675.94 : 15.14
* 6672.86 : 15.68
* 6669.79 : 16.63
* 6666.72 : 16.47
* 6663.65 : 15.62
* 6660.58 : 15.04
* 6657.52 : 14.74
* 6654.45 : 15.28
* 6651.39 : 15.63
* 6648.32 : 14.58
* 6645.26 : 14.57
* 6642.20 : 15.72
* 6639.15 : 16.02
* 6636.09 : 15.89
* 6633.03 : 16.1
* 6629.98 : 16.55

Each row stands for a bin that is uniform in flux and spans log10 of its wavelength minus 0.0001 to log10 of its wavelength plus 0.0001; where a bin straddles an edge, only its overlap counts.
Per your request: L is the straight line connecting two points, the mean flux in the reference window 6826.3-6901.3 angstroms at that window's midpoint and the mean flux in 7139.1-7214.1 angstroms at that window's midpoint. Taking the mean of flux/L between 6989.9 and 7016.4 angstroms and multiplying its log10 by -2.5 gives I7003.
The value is 0.17 mag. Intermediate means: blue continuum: 16.3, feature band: 14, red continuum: 16.2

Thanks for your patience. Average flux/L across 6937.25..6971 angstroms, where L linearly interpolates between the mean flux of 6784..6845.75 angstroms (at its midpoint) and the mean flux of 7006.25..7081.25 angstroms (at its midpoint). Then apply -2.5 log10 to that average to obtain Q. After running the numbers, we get -0.01 mag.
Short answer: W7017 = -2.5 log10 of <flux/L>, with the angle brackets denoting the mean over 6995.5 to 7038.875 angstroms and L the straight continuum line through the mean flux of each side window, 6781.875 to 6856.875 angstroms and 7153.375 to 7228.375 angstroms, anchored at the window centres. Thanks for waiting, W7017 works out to 0.109 mag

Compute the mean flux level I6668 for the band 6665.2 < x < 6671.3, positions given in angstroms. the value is 16.6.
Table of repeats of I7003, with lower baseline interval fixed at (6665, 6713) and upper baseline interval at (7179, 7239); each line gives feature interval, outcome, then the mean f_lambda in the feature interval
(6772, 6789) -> 0.076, 14.9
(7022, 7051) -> 0.063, 15.5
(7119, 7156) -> 0.065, 15.6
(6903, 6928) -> 0.003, 16.2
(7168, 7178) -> 0.043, 16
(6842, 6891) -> -0.003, 16.2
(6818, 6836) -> -0.009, 16.2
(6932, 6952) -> -0.038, 16.8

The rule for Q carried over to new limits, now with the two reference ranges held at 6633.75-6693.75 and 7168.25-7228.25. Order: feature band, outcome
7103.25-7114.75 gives 0.07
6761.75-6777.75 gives 0.06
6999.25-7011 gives 0.20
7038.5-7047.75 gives 0.05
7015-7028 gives 0.04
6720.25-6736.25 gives -0.01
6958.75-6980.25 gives 0.05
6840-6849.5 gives -0.06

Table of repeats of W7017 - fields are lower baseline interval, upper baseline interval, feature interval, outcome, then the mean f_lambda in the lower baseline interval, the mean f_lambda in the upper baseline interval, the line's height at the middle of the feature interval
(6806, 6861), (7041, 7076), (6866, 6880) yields 0.04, 16.5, 15.4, 16.3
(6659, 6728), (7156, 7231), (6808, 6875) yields -0.02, 15.9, 16.5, 16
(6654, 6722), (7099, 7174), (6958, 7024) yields 0.06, 15.8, 15.7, 15.7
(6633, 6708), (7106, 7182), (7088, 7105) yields -0.04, 15.5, 15.7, 15.7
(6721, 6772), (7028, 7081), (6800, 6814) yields -0.05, 15.6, 15.5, 15.6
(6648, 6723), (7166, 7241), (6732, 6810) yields 0.02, 15.7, 16.6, 15.9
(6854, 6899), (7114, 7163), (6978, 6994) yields 0.05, 16.2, 15.7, 16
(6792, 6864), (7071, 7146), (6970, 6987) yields 0.03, 16.4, 15.9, 16.1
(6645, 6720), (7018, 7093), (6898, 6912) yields -0.04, 15.7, 15.6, 15.7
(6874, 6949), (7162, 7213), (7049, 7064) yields 0.09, 16.3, 16.6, 16.5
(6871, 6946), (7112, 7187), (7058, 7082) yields 0.03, 16.3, 15.9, 16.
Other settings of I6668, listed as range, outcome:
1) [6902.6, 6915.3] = 16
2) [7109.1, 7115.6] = 15.4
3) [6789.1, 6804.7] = 16.2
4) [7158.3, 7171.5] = 15.9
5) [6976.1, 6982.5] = 16.2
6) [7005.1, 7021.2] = 15.3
